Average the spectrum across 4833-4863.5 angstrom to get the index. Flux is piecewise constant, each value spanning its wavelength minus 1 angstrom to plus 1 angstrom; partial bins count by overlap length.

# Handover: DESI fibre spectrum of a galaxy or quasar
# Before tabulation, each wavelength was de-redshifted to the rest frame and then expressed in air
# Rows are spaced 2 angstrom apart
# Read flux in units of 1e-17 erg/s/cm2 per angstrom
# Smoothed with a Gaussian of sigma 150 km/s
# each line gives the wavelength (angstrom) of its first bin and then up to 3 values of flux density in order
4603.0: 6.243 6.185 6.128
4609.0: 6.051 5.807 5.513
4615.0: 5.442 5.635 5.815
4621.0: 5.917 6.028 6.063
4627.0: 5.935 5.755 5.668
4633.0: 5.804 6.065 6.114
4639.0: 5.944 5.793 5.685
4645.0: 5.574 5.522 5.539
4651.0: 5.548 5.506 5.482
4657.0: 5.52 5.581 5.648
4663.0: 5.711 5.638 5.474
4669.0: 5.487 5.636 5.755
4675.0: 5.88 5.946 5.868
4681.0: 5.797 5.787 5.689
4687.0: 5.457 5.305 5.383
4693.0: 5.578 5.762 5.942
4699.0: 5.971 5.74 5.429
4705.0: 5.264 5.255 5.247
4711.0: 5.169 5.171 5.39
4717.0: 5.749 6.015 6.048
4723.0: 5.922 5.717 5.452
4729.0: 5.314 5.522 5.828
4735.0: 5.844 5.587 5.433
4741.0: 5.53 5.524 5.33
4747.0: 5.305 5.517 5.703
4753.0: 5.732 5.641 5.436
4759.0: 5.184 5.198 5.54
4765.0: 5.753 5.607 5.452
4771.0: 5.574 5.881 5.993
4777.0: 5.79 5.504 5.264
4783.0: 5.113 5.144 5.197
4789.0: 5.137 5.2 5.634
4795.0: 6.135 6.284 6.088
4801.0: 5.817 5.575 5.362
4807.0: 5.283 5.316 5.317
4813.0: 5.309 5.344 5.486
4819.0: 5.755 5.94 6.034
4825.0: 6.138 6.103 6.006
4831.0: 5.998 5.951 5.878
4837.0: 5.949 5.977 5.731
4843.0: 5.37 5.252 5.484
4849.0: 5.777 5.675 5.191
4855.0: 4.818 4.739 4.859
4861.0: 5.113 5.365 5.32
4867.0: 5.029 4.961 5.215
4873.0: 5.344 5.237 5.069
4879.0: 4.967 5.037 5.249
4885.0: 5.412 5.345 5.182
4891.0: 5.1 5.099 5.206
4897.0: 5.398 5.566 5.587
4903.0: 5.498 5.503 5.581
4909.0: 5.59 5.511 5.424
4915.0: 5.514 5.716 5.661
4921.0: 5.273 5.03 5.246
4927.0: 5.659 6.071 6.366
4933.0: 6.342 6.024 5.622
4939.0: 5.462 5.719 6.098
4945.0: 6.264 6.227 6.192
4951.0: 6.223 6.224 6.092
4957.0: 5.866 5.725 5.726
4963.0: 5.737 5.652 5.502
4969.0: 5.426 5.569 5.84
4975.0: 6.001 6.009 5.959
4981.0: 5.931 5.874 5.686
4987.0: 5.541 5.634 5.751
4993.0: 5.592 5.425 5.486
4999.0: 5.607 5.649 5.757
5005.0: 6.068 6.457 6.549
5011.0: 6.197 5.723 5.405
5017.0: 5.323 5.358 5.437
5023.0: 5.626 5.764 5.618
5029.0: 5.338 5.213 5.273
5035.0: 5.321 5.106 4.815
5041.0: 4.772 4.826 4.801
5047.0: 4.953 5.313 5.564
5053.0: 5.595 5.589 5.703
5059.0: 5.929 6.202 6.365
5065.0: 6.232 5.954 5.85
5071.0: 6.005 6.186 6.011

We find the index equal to 5.43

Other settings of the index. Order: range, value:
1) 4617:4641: 5.9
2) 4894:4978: 5.74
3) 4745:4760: 5.49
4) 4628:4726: 5.65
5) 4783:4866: 5.56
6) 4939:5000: 5.81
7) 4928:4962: 6.01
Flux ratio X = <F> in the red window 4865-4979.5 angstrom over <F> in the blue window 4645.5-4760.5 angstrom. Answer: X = 1.00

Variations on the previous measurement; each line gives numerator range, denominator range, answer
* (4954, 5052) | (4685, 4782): 1.00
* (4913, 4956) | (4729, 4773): 1.06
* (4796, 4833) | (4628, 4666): 1.01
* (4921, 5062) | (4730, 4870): 1.02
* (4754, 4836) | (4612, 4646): 0.97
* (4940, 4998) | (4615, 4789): 1.04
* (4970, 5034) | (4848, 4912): 1.08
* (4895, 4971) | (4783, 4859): 1.03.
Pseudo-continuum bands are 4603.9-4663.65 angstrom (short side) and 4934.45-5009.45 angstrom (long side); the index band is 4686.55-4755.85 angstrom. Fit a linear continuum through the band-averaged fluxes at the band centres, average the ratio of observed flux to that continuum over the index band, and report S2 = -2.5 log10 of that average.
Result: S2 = 0.04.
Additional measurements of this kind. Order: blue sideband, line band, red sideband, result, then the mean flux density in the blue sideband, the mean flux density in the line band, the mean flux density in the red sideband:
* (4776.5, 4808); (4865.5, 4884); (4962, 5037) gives 0.09 mag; 5.53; 5.13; 5.68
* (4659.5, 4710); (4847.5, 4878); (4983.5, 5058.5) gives 0.08 mag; 5.63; 5.19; 5.51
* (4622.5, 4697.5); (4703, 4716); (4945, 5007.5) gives 0.09 mag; 5.7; 5.26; 5.82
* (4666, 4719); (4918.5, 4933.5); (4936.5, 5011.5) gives 0.02 mag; 5.59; 5.69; 5.85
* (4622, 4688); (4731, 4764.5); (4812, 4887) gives 0.01 mag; 5.72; 5.52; 5.46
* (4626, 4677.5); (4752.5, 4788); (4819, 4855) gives 0.05 mag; 5.7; 5.5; 5.76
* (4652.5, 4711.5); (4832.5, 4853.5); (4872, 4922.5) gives -0.05 mag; 5.6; 5.66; 5.36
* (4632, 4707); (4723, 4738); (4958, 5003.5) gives 0.01 mag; 5.67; 5.63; 5.7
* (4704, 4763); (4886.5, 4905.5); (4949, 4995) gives 0.07 mag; 5.52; 5.34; 5.8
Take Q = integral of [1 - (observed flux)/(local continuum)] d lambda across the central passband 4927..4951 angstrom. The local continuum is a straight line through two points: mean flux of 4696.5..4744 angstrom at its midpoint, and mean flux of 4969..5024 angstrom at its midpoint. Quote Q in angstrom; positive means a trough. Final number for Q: -1.31 angstrom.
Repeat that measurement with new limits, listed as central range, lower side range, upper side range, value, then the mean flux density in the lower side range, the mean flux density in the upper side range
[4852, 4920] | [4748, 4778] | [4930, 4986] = 6.1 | 5.6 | 5.91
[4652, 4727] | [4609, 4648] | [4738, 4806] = 1.0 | 5.8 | 5.55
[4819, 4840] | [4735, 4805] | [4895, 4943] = -1.5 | 5.55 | 5.63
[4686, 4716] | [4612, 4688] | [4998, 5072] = 1.2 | 5.72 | 5.6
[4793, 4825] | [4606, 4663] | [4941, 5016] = 0.7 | 5.75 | 5.85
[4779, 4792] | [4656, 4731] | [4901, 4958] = 1.1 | 5.61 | 5.78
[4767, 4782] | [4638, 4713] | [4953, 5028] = 0.0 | 5.6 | 5.75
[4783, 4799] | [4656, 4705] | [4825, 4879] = -0.1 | 5.66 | 5.44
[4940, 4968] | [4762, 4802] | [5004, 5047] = -2.2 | 5.61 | 5.46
